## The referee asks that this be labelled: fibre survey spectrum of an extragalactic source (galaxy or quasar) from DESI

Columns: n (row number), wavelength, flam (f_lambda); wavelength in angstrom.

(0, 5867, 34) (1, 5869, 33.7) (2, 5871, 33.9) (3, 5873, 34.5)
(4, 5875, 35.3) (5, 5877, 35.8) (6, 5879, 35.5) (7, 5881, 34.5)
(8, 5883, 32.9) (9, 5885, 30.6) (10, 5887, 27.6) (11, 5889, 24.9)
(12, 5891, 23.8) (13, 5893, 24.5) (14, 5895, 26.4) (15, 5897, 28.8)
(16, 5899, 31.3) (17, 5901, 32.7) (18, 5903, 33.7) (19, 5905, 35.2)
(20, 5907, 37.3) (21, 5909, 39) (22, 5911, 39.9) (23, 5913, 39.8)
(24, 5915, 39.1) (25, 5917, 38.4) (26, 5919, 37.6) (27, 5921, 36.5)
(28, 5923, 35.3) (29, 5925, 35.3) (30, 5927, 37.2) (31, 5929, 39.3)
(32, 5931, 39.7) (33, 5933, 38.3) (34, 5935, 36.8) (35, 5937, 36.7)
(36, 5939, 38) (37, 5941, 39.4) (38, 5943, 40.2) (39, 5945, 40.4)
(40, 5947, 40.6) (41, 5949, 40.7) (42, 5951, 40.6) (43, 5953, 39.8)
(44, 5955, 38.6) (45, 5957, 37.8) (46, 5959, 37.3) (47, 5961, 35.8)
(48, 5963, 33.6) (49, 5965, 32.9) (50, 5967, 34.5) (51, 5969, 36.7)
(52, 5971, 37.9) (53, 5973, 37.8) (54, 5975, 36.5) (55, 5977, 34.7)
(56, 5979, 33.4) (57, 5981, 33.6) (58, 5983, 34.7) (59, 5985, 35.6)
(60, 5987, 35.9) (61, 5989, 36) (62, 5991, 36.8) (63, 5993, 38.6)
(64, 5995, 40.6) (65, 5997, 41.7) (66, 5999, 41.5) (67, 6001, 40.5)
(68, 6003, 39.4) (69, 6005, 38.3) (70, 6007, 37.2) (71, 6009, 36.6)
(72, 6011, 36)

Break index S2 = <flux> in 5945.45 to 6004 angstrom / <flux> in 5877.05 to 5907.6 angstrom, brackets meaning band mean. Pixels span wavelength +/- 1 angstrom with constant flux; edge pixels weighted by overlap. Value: 1.2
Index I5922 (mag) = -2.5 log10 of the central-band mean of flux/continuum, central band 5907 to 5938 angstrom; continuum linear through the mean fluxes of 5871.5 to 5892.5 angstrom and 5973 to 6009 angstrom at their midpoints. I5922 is -0.13 mag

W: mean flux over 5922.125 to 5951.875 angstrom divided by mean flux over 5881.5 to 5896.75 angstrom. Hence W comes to 1.4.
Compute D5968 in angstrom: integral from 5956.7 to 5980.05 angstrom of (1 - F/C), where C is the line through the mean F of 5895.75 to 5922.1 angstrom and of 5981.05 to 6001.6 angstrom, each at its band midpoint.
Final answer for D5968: 1.1 angstrom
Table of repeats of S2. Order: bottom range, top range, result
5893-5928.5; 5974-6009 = 1.06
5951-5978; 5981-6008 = 1.04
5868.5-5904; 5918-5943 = 1.21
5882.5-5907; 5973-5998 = 1.23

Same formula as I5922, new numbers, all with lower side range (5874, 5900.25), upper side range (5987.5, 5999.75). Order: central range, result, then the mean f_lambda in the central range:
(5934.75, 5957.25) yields -0.12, 39.3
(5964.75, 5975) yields 0.02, 36.2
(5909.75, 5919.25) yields -0.20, 39.1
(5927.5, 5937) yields -0.13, 38.3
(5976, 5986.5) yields 0.11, 34.5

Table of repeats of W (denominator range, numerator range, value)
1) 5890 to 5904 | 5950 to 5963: 1.32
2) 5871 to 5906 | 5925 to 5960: 1.25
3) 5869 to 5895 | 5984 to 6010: 1.23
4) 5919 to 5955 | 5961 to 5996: 0.93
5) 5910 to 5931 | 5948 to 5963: 1.01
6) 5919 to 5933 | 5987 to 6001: 1.05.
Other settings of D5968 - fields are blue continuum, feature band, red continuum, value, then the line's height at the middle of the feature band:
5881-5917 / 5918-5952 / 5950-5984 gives -3.87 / 34.5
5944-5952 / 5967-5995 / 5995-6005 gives 3.05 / 40.5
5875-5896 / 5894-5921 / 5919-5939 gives -1.31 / 33.6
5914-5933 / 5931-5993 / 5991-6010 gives 2.10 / 38.4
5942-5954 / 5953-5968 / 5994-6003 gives 1.65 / 40.5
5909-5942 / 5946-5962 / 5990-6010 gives -0.20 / 38.4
